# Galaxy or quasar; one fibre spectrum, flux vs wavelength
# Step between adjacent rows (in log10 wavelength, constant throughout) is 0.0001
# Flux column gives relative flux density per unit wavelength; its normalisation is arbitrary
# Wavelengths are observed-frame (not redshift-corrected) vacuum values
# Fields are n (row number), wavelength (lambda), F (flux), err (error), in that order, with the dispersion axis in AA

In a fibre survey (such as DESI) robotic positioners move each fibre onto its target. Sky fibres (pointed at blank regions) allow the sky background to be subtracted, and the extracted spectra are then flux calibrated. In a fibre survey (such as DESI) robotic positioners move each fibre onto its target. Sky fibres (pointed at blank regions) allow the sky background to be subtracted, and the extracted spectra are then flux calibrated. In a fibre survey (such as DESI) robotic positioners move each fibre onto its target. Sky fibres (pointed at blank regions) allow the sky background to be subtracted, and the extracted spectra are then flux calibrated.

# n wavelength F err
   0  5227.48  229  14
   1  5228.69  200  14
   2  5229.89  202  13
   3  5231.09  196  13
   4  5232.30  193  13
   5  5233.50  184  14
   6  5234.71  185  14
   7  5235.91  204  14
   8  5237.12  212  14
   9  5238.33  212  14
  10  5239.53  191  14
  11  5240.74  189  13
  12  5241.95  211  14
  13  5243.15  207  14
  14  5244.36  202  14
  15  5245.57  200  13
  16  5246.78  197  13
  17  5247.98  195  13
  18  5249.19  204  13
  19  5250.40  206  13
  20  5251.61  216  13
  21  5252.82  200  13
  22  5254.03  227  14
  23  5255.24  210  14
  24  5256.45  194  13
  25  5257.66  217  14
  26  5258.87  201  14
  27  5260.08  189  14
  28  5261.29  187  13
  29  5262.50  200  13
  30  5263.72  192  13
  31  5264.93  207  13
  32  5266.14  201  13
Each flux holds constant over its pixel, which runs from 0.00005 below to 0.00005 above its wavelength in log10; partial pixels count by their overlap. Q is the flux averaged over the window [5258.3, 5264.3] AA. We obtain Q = 194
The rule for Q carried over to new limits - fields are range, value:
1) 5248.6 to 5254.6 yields 210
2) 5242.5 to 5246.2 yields 203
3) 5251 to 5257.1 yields 209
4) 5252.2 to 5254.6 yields 213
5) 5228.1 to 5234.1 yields 195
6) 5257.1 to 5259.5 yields 209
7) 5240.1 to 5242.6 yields 200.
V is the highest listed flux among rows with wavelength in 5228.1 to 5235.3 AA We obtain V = 202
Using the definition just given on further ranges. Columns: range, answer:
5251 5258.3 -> 227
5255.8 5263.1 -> 217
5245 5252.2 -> 216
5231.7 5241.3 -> 212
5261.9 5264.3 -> 200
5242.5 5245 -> 207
